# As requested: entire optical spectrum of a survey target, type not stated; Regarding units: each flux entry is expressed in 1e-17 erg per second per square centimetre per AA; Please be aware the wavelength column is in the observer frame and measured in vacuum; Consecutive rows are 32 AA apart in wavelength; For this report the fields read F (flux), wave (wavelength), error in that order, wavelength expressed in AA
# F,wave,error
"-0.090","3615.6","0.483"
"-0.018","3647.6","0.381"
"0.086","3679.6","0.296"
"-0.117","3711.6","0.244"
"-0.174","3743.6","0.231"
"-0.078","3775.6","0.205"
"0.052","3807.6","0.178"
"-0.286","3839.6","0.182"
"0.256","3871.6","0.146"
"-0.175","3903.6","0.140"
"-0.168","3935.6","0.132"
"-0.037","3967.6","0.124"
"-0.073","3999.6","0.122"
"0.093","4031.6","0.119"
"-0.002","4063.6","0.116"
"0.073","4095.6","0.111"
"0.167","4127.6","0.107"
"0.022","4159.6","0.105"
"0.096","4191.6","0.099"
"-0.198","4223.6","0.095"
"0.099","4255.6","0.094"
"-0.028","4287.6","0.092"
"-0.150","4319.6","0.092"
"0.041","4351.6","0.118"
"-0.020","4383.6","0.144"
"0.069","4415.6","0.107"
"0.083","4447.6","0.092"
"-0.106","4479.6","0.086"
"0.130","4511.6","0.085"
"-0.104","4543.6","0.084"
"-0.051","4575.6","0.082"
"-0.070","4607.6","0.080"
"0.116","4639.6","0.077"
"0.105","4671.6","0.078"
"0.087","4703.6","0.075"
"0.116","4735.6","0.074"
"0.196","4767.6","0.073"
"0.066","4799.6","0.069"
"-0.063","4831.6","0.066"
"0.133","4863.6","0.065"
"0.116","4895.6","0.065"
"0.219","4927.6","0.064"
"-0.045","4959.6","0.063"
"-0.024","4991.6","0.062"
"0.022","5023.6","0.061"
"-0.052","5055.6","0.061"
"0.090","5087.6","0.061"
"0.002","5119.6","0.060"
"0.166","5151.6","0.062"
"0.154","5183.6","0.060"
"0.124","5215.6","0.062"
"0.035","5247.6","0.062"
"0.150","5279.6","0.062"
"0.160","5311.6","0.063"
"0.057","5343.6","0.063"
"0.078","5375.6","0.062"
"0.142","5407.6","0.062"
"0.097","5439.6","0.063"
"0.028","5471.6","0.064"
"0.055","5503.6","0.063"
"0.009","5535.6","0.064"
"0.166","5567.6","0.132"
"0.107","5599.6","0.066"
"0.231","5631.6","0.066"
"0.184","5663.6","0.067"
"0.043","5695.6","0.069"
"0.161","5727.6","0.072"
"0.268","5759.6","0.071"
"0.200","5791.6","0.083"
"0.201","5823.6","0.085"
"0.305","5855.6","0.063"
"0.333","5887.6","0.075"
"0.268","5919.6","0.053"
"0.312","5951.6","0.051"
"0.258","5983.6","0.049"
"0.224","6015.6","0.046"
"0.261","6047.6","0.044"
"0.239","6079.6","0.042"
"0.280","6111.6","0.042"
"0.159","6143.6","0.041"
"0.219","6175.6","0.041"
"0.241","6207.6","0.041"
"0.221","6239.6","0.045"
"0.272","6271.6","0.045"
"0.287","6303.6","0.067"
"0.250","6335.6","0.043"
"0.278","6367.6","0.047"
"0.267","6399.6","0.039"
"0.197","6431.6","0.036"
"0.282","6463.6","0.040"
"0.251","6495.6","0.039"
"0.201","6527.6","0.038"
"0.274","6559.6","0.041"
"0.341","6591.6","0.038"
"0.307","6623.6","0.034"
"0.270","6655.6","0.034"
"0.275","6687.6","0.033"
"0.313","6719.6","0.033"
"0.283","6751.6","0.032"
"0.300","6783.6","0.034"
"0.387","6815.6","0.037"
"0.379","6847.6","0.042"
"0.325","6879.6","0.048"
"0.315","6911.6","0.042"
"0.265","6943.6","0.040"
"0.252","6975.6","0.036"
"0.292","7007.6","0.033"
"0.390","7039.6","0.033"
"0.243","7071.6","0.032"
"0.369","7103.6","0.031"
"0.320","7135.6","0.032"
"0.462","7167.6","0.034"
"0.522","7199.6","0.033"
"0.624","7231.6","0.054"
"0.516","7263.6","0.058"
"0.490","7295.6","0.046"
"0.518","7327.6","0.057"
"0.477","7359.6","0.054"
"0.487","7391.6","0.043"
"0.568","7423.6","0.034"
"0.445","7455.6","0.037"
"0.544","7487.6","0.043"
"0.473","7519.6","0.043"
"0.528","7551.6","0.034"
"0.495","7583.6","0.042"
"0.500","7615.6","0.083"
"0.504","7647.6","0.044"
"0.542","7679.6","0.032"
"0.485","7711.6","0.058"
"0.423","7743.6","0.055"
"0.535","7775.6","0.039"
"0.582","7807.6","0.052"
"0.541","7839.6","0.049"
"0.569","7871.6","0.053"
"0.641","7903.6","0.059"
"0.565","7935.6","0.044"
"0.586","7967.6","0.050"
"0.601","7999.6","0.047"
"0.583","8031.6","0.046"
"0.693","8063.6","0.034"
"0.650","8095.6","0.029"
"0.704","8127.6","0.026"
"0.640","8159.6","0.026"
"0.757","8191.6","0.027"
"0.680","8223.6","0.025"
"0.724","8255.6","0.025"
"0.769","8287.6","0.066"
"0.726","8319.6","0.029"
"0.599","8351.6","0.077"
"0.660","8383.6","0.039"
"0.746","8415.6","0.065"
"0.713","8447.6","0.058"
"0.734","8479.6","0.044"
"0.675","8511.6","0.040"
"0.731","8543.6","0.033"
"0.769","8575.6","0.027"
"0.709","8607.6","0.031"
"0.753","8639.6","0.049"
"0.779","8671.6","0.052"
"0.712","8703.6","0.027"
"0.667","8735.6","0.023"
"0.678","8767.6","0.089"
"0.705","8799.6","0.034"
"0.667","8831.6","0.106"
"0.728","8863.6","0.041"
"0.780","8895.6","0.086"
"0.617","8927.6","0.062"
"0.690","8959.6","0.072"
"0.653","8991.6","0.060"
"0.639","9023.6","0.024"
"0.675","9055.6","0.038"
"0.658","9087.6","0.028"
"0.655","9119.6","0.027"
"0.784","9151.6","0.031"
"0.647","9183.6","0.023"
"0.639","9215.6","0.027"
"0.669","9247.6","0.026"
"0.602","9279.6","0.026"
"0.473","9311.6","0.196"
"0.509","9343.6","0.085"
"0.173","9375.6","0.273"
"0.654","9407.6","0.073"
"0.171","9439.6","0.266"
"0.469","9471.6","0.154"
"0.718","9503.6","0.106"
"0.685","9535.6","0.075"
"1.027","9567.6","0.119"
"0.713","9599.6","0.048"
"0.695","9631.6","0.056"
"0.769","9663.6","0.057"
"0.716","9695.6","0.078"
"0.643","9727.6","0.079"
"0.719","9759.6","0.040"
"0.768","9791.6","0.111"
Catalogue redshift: 0.799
